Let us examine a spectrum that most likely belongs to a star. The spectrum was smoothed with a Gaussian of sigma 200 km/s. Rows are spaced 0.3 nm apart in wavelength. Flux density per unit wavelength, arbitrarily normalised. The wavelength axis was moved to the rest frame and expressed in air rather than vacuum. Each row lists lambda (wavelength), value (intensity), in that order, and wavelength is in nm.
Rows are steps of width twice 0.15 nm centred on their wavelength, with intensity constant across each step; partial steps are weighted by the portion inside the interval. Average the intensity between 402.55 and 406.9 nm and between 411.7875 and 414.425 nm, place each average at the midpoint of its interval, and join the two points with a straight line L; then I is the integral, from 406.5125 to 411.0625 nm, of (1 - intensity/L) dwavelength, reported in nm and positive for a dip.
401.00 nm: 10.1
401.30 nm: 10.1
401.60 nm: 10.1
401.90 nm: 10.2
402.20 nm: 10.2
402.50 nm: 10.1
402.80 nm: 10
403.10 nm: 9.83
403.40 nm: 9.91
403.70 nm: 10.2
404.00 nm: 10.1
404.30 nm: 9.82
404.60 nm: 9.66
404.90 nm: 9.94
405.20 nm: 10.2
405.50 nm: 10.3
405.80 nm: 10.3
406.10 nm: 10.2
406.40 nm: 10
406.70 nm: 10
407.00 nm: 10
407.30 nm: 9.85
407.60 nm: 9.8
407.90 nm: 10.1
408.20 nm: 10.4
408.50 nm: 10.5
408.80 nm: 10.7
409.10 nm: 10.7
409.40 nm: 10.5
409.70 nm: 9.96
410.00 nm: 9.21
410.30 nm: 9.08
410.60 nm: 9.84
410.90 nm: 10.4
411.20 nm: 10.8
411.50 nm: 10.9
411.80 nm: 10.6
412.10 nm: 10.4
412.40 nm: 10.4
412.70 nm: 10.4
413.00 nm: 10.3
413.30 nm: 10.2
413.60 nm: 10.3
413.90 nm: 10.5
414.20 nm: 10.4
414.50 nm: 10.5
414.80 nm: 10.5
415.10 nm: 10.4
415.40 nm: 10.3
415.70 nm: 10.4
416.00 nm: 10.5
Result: 0.058 nm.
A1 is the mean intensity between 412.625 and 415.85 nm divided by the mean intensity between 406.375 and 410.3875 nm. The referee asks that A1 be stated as 1.0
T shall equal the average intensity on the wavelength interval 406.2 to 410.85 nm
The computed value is 10.1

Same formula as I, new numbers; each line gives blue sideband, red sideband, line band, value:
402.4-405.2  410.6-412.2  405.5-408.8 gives 0.02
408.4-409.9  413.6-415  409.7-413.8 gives 0.09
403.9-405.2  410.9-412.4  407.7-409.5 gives -0.03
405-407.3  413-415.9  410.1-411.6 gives 0.02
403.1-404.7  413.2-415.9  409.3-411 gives 0.07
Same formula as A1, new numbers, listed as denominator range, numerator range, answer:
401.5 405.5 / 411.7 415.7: 1.04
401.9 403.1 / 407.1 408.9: 1.01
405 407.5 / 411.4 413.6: 1.03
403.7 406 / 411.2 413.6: 1.04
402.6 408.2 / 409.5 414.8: 1.02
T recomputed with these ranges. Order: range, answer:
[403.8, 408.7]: 10.1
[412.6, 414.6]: 10.4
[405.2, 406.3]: 10.2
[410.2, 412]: 10.3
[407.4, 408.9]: 10.3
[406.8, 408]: 9.93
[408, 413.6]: 10.3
